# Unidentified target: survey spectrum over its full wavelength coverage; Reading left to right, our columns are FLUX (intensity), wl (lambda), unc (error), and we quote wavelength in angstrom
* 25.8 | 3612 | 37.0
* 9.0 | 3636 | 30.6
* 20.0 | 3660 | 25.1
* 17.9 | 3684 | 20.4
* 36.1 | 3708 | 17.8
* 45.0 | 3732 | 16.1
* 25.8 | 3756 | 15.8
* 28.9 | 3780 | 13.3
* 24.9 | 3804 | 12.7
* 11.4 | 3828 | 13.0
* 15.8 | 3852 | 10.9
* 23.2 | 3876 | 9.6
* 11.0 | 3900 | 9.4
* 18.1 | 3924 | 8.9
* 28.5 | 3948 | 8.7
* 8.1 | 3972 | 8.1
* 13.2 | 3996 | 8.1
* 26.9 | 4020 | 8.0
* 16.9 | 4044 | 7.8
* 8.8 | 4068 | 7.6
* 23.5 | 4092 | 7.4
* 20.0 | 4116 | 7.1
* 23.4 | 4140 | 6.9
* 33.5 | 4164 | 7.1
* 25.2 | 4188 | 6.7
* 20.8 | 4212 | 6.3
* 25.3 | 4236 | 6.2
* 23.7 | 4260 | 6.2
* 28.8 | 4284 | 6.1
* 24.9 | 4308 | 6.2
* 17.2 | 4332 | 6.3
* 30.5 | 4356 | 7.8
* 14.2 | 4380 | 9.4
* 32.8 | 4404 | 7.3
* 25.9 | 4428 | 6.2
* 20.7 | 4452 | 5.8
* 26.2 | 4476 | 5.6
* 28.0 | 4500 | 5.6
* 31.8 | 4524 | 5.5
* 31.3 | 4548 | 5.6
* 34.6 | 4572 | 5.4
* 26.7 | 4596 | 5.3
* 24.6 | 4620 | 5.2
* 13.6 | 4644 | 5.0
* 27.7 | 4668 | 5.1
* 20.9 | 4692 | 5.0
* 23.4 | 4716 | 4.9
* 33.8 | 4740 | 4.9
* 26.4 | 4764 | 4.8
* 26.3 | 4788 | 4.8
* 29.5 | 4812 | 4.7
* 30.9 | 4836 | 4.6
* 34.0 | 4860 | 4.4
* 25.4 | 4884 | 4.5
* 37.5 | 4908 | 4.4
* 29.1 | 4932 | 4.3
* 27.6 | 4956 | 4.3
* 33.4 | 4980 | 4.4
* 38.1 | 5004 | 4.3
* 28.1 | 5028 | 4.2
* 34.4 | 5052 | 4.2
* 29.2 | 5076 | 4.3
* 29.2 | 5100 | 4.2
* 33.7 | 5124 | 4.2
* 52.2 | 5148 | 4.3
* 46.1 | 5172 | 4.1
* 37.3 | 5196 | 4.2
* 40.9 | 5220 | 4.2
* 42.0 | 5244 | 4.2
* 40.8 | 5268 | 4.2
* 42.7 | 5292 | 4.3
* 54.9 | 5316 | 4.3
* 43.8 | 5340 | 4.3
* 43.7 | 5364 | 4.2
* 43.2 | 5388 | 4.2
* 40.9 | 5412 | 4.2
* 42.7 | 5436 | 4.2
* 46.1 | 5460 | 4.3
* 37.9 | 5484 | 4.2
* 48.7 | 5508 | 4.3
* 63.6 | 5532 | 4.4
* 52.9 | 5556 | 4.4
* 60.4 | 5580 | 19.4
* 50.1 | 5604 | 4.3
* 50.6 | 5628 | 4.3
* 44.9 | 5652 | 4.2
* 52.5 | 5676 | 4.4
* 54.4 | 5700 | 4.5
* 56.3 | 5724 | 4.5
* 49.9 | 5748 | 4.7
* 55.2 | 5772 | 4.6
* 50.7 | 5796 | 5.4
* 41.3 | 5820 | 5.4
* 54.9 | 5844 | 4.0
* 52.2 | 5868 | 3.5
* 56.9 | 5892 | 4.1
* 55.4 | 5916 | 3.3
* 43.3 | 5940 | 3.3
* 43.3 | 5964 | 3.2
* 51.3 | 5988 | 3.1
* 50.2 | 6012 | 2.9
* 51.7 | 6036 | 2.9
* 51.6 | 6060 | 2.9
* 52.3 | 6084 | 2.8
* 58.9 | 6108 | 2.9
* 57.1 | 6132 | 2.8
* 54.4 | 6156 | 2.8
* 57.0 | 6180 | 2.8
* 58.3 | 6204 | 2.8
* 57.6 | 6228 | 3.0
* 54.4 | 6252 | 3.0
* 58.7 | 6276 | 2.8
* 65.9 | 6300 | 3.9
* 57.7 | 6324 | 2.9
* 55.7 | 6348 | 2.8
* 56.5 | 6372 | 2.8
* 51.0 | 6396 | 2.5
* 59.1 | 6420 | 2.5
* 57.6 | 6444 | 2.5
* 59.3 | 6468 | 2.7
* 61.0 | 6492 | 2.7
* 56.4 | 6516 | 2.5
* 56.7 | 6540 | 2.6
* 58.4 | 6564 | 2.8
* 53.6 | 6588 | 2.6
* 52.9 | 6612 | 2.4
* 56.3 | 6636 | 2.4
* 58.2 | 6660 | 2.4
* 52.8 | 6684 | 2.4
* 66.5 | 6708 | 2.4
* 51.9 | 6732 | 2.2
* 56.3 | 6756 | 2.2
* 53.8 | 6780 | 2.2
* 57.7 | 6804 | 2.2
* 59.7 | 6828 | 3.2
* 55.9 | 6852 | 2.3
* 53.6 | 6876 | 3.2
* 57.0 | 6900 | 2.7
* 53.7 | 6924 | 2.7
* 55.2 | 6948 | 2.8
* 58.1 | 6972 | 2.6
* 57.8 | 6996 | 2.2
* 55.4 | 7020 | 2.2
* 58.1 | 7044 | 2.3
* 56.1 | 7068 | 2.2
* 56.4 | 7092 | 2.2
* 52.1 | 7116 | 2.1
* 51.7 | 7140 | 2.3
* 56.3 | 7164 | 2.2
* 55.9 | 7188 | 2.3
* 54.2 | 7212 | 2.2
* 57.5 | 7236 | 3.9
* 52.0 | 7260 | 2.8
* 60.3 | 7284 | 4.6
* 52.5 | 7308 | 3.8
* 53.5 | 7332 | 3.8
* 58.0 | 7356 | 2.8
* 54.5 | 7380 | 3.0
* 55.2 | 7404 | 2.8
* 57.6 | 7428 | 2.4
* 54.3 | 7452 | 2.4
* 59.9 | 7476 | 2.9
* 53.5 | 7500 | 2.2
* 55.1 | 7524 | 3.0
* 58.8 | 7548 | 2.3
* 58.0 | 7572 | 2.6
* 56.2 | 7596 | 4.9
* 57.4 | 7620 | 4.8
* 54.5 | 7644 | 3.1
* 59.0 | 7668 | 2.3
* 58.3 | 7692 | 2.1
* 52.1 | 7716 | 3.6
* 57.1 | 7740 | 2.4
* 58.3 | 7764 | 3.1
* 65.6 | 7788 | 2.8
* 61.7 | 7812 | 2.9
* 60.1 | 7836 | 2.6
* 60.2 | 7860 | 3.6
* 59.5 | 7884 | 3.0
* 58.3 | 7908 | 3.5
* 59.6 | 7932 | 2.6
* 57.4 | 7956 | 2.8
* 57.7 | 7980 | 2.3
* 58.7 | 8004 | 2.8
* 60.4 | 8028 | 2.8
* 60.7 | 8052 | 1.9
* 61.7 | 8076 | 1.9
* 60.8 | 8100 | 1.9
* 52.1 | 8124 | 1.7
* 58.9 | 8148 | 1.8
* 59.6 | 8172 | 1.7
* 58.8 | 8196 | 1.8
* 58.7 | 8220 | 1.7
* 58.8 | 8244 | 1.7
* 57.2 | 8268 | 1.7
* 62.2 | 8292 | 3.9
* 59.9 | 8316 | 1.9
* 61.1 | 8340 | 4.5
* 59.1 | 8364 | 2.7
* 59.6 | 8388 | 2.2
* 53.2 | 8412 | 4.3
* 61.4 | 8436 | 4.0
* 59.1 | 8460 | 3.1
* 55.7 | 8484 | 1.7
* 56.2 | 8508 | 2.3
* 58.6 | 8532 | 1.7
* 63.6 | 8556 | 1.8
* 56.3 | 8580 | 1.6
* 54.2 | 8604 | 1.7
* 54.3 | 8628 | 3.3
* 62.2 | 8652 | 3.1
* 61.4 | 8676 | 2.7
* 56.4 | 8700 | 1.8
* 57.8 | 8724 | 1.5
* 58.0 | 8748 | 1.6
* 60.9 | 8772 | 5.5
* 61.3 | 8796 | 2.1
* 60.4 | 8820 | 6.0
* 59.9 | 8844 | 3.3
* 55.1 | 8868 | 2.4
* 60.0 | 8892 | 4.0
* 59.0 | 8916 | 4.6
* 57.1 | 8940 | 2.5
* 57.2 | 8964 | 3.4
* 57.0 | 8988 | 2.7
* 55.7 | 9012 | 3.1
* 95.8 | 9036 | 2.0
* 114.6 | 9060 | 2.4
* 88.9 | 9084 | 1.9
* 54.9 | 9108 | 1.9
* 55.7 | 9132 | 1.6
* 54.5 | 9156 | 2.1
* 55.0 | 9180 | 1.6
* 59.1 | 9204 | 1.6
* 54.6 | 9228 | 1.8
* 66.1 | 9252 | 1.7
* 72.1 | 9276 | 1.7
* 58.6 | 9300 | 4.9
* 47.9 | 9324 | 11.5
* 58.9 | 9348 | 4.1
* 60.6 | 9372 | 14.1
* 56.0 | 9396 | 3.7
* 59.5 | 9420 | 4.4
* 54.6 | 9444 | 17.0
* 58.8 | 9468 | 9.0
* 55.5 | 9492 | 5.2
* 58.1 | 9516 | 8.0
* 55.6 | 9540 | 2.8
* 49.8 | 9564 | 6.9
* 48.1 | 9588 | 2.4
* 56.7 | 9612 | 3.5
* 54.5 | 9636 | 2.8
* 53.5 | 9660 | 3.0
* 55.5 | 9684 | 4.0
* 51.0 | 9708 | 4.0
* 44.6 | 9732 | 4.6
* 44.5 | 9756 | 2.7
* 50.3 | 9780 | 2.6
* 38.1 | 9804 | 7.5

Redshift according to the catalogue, 0.379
